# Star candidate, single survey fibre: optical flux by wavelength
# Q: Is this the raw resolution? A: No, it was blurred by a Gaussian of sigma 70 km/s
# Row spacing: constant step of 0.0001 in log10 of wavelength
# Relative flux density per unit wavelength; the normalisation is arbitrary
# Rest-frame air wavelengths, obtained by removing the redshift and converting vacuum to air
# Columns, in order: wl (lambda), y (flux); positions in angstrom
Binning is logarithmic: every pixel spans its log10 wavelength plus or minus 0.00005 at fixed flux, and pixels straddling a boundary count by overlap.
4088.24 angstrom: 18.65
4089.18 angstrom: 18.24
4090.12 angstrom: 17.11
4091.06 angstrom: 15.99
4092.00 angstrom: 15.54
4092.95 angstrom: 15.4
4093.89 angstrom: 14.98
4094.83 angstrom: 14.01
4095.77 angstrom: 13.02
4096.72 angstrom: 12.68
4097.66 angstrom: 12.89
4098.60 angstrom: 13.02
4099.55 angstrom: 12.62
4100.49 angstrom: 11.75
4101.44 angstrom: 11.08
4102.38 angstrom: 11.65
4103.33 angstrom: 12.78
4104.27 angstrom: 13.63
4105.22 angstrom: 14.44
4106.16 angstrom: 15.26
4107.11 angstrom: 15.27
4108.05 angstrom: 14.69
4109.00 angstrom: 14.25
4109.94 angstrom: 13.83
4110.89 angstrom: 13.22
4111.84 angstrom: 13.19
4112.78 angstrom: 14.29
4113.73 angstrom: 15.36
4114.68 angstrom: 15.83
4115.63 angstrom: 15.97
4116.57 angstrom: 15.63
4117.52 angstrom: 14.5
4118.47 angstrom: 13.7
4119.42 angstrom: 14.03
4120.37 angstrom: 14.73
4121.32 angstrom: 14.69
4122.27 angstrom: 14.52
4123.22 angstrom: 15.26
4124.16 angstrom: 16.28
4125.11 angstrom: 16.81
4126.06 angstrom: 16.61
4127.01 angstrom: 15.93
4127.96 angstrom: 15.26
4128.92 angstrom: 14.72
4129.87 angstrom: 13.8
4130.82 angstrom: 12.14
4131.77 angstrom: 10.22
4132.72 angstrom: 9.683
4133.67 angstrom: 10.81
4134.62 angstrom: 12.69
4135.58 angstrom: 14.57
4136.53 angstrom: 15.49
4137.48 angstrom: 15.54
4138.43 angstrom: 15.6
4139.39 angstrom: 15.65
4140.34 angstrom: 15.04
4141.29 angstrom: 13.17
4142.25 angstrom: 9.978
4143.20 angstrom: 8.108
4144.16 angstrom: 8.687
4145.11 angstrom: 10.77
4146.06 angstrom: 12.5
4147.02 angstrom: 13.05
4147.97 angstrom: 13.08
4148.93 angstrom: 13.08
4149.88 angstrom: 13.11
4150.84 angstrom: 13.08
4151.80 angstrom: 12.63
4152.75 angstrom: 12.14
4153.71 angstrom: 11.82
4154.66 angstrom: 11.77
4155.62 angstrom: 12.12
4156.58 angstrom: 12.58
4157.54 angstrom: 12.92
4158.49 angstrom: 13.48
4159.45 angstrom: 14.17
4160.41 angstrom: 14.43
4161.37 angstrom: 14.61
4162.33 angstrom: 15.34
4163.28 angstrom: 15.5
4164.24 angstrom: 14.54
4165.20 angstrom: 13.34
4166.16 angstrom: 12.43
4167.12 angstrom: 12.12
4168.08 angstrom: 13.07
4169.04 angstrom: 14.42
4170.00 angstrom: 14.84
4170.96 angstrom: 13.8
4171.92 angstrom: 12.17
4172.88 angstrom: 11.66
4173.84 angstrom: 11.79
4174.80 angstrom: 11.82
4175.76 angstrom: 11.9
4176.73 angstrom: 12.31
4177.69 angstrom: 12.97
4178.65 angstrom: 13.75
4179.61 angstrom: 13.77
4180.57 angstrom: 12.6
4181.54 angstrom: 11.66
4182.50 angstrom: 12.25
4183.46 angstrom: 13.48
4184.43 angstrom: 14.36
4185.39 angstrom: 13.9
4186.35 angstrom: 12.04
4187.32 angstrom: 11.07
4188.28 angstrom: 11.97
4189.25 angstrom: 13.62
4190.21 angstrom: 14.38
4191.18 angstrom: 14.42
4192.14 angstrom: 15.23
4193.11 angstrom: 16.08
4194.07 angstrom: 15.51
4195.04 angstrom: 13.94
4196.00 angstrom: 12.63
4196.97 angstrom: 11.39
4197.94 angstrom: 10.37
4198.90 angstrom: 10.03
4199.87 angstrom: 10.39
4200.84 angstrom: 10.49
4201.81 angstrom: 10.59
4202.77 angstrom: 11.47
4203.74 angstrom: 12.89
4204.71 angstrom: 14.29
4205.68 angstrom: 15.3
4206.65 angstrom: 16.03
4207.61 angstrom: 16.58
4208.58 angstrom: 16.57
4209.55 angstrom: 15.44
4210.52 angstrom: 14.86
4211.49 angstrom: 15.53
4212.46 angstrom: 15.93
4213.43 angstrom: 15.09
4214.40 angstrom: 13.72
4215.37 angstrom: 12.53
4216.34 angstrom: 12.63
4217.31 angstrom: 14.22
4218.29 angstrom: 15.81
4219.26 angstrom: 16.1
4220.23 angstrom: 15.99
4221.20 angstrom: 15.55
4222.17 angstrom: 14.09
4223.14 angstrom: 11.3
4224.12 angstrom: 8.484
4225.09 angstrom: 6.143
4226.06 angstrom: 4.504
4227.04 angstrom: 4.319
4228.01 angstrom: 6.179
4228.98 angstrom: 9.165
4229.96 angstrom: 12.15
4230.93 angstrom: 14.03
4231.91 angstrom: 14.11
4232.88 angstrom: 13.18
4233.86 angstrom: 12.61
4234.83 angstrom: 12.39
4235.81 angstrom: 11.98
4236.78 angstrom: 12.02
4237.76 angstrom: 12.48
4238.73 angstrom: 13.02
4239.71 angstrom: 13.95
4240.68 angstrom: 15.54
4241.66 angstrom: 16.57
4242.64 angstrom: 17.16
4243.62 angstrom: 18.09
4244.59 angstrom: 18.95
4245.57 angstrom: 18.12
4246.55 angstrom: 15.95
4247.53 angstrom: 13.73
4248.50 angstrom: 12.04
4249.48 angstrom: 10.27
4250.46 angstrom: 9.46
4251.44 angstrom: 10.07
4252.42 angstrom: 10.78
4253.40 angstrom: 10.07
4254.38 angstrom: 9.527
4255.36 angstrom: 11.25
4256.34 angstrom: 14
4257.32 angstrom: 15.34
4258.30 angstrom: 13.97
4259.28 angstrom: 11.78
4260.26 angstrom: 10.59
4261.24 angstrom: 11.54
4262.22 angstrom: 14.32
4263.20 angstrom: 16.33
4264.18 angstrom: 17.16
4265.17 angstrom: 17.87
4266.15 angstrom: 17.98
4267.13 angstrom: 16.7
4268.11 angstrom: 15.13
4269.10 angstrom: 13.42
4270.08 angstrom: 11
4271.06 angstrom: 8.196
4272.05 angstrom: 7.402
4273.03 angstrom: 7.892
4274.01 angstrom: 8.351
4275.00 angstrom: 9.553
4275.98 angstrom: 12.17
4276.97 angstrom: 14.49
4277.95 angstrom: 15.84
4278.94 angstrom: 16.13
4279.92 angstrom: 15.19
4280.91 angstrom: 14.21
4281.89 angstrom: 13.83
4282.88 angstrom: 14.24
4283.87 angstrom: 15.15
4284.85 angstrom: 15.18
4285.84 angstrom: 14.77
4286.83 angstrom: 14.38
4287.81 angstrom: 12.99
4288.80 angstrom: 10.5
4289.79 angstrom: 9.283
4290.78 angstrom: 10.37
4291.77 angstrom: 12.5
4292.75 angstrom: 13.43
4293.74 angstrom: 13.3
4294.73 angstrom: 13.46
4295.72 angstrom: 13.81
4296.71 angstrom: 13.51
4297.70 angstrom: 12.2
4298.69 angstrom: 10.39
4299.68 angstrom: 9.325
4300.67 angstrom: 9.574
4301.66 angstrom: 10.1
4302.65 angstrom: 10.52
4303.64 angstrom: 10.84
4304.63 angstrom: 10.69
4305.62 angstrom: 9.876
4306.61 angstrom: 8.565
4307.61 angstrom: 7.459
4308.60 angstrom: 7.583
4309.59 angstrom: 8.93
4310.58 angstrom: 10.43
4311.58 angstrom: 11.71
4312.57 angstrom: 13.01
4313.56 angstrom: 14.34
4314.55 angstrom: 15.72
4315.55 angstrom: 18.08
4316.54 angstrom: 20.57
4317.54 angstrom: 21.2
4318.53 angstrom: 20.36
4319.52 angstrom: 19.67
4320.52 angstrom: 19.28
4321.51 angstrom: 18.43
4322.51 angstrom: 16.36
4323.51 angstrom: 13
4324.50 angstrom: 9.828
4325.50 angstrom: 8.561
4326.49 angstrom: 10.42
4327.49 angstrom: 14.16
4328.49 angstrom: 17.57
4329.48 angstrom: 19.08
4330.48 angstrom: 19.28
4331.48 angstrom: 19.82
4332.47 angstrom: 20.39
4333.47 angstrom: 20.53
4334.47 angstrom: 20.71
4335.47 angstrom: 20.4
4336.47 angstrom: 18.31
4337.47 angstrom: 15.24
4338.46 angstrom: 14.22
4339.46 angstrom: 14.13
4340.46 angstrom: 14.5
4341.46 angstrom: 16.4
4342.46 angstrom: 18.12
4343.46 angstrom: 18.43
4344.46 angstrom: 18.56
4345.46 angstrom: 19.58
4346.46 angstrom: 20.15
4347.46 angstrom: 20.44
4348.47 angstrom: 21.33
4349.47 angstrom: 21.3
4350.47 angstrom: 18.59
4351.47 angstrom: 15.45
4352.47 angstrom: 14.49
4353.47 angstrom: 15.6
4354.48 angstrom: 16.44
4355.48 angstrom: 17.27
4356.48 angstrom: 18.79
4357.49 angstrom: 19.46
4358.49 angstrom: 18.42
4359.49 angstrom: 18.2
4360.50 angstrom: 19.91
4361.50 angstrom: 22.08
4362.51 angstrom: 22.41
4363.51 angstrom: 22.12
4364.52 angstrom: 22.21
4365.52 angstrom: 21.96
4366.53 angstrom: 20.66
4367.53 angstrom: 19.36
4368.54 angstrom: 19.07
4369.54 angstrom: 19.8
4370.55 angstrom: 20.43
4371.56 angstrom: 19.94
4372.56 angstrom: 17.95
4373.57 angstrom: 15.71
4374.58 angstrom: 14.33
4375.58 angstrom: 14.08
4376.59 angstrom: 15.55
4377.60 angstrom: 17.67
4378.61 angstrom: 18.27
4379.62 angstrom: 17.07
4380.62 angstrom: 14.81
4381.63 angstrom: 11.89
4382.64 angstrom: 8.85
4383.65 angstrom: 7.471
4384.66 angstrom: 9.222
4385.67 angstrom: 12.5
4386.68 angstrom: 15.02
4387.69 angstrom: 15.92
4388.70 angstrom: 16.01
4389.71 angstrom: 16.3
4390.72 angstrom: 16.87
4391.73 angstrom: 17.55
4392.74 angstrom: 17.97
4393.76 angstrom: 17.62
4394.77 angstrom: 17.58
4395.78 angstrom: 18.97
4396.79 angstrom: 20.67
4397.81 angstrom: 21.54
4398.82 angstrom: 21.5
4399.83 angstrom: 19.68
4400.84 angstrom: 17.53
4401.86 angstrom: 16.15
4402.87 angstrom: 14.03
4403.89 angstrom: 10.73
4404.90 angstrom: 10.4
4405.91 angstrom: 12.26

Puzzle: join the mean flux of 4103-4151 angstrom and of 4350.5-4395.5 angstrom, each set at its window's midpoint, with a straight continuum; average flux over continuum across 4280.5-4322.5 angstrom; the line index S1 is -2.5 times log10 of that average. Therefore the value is 0.22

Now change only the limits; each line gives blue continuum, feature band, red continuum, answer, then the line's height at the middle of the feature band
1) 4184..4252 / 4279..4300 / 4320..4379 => 0.20 mag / 15.7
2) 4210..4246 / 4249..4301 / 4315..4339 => 0.19 mag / 15.1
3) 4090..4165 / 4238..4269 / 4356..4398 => 0.11 mag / 15.6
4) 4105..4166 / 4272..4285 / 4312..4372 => 0.28 mag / 16.7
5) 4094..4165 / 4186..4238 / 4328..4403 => 0.18 mag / 15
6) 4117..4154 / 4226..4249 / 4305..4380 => 0.16 mag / 15.2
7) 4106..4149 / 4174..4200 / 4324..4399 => 0.14 mag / 14.7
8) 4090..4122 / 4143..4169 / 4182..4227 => 0.06 mag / 13.6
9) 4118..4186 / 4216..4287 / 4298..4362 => 0.14 mag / 14.7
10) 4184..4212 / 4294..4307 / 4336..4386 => 0.40 mag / 15.9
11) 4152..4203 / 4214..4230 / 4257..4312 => 0.13 mag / 12.7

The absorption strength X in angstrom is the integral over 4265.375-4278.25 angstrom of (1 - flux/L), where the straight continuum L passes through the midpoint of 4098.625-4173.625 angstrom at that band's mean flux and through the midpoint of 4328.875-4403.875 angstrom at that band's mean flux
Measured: 3.01 angstrom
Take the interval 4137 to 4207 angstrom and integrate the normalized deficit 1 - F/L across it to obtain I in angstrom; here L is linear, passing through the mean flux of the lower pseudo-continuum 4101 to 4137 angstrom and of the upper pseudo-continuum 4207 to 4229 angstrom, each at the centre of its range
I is 2.1 angstrom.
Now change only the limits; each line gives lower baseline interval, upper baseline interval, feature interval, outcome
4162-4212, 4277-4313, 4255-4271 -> -2.19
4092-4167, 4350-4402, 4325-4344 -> -0.10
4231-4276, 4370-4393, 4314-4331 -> -2.71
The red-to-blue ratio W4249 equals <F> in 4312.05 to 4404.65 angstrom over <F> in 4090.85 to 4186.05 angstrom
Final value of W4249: 1.28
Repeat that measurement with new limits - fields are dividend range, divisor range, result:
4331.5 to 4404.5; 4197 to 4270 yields 1.33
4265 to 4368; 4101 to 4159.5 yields 1.13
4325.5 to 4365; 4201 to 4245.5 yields 1.36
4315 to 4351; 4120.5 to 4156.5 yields 1.33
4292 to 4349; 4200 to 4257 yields 1.15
